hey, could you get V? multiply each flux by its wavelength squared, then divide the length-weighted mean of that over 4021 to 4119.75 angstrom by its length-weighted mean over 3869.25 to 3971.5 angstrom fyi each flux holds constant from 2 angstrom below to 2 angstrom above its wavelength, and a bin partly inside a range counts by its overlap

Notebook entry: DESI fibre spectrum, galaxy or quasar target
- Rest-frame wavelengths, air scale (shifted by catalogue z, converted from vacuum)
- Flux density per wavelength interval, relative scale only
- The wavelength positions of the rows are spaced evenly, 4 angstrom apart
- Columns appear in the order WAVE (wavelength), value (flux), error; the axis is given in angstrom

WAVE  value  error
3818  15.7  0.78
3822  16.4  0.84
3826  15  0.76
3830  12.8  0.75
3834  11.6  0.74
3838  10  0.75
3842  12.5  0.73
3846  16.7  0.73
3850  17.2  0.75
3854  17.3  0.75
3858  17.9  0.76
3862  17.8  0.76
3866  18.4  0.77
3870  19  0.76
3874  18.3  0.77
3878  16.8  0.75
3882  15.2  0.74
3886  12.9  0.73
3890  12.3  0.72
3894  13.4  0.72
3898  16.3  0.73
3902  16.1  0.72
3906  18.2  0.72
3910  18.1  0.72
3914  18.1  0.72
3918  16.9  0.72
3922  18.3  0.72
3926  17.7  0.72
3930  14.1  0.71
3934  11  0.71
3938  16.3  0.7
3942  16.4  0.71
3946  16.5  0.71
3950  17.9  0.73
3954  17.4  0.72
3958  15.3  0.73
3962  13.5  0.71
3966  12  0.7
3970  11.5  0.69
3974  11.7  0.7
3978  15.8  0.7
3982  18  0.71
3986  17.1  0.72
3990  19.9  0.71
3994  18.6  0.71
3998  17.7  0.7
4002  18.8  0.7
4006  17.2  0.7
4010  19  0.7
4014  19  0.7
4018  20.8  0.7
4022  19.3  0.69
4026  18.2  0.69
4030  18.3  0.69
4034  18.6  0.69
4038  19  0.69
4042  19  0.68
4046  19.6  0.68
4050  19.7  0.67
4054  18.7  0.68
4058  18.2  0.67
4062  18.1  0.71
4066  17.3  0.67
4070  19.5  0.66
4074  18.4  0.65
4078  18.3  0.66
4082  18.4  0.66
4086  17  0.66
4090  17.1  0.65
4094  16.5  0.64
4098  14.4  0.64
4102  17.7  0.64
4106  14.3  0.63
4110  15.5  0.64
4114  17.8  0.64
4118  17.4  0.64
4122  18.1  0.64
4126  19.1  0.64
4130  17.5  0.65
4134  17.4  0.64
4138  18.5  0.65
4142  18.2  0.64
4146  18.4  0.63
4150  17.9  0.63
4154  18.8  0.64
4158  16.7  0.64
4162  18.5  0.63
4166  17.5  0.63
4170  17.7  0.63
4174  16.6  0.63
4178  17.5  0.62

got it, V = 1.2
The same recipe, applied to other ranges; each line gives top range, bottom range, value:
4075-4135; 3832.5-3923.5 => 1.19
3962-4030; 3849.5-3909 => 1.10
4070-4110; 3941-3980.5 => 1.22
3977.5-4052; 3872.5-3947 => 1.24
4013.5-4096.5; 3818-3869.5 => 1.33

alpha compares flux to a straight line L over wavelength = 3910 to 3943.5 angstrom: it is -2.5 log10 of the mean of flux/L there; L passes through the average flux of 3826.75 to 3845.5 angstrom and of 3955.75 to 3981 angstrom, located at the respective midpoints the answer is -0.23 mag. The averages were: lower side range 12.3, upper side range 13.5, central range 16.2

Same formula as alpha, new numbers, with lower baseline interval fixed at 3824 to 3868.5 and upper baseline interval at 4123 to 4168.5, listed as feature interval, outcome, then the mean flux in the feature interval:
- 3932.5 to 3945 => 0.088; 14.9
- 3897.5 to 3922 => -0.104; 17.4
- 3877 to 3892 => 0.107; 14.1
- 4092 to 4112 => 0.127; 15.7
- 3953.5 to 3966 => 0.118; 14.6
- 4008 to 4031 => -0.137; 19.1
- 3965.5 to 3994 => 0.065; 15.6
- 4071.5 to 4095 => -0.015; 17.7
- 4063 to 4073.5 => -0.064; 18.4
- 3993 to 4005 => -0.098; 18.2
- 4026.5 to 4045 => -0.104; 18.7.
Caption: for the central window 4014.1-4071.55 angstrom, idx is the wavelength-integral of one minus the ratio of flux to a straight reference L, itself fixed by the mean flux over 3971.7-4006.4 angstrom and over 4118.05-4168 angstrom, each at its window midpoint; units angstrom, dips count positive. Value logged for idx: -4.7 angstrom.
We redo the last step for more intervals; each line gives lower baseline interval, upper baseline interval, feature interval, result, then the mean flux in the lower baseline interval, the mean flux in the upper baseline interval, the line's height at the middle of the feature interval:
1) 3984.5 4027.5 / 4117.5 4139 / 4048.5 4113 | 3.05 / 18.7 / 18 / 18.3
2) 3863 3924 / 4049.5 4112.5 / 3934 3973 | 4.49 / 16.6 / 17.4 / 16.8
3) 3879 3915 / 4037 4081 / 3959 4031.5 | 2.17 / 15.6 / 18.7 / 17.5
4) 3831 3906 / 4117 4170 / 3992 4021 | -3.38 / 15.6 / 18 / 16.8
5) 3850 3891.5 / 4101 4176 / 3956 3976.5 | 4.96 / 16.7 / 17.6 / 17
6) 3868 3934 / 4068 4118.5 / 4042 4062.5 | -2.46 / 16.2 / 17.1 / 16.9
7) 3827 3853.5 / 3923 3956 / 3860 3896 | -3.59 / 13.7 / 16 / 14.6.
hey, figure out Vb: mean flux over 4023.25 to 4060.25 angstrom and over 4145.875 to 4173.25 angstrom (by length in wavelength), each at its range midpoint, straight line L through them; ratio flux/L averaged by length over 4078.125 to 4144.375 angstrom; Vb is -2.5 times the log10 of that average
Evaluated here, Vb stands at 0.06 mag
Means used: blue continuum 18.8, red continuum 17.8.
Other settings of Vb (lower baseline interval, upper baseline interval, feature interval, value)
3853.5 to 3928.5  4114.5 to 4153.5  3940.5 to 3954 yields 0.003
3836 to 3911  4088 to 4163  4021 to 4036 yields -0.106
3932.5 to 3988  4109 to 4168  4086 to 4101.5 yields 0.056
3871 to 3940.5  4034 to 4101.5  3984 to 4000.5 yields -0.077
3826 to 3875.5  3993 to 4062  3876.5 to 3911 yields 0.075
